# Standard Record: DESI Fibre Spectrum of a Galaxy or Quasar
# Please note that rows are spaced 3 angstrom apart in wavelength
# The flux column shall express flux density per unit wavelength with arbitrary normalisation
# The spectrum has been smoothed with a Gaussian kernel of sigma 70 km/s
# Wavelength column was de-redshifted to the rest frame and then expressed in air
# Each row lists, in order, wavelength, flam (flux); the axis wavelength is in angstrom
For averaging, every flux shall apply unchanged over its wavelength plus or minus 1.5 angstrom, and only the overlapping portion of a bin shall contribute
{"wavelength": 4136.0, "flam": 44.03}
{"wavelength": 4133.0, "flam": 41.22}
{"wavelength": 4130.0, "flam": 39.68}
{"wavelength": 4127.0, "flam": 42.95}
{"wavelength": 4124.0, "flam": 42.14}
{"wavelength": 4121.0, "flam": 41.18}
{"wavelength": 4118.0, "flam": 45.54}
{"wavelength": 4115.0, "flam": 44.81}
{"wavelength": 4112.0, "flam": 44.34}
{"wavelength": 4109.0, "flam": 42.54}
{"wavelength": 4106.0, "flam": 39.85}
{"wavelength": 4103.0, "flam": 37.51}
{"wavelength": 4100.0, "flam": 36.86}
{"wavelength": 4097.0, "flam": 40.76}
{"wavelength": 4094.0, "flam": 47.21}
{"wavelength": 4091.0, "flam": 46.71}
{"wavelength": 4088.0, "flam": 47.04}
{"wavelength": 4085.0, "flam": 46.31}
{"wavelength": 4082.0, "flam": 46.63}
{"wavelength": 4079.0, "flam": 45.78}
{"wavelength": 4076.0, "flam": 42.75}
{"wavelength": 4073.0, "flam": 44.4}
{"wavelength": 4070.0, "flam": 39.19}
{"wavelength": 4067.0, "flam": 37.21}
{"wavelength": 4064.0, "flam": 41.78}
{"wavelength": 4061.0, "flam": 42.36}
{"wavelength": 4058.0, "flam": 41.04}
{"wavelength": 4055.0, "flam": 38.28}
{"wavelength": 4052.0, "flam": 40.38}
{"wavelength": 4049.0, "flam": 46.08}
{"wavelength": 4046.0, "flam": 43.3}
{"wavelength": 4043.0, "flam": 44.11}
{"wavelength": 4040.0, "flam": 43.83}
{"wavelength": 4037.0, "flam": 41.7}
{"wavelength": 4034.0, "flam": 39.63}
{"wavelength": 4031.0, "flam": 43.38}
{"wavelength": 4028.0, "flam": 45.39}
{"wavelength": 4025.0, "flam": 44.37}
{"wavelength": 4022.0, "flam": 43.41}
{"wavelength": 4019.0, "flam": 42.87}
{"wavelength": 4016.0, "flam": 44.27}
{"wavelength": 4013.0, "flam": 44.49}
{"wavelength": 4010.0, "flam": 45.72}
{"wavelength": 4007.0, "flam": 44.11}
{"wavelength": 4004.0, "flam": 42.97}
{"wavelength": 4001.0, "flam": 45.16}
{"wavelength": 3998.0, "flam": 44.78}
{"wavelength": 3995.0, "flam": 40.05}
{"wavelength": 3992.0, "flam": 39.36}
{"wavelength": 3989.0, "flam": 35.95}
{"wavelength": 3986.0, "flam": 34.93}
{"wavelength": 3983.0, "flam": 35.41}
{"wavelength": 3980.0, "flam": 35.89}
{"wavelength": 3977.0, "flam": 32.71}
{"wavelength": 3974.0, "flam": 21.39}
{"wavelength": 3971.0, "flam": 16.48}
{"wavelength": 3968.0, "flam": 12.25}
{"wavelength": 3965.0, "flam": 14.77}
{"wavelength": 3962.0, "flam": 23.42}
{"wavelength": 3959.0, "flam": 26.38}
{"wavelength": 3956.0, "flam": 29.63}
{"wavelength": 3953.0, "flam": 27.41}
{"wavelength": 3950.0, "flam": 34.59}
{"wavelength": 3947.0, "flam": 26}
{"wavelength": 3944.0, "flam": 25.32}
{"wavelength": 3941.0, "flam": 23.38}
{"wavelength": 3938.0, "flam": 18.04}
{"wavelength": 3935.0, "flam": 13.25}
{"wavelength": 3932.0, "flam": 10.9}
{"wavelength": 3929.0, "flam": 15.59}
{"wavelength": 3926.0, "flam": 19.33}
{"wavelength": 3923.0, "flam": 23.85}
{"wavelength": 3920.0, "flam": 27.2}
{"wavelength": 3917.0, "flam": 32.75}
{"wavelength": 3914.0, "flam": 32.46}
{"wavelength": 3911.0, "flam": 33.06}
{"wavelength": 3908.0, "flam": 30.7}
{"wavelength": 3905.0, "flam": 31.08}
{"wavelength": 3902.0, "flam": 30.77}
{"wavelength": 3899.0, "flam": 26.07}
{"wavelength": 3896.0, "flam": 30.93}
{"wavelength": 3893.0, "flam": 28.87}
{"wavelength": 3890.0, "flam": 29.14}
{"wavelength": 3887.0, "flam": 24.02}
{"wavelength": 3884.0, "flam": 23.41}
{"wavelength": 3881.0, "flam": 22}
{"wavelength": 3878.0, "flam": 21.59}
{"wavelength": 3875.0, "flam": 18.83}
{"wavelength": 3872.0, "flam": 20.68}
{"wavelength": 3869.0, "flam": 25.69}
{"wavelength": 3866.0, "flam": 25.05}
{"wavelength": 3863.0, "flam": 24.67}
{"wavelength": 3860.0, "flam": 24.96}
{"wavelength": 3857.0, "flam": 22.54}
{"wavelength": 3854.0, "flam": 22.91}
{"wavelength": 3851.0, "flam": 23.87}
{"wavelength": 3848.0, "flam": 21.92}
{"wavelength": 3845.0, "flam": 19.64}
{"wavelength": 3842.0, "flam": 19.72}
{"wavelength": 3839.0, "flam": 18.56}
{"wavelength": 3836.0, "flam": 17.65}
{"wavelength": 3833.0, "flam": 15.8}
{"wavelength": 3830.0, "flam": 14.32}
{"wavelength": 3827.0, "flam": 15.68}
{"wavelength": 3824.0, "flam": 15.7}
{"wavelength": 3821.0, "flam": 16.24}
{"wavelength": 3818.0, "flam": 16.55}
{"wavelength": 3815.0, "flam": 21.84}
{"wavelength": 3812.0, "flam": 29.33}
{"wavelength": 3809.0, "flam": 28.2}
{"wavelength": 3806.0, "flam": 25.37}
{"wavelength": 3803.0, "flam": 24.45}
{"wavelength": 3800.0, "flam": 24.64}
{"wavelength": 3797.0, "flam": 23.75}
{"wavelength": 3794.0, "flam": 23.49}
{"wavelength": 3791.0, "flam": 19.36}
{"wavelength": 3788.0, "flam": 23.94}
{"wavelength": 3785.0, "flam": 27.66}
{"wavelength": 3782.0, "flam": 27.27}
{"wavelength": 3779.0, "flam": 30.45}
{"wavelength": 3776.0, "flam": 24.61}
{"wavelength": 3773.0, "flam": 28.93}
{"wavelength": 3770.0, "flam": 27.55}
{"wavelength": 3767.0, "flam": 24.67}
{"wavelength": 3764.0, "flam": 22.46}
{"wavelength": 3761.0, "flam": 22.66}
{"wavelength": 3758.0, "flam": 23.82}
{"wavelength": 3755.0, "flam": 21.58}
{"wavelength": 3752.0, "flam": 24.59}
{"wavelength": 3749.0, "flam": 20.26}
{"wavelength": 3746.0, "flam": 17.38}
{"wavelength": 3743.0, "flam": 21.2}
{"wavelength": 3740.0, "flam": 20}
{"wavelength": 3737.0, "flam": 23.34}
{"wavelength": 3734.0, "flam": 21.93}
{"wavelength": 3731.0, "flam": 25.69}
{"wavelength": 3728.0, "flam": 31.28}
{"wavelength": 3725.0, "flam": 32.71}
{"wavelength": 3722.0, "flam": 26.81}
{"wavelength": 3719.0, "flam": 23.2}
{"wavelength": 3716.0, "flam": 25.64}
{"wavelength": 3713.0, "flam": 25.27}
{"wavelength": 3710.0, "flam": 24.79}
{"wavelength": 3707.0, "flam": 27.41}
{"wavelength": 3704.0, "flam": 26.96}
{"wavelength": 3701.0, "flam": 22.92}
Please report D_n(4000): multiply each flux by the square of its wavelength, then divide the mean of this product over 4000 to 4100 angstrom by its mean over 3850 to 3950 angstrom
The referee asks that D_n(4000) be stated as 1.9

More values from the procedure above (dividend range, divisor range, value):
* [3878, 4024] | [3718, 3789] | 1.34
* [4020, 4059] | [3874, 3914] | 1.68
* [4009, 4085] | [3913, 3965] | 1.91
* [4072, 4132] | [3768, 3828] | 2.12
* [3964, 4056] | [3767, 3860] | 1.90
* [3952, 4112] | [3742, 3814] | 1.82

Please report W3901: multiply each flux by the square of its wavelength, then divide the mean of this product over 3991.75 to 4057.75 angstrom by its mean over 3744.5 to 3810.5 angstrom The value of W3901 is 2.0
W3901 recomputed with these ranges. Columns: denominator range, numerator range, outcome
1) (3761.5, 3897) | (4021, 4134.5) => 2.10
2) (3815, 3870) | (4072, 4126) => 2.46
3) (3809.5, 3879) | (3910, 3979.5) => 1.20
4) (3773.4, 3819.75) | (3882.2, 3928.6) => 1.19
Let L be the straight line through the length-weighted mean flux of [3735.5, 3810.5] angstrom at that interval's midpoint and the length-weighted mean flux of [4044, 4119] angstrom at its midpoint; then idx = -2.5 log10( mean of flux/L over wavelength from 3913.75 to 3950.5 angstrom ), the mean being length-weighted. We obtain 0.43 mag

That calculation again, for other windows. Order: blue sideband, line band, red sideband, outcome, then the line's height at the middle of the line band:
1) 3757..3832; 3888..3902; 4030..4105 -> 0.06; 30.4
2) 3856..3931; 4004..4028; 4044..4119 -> -0.20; 36.8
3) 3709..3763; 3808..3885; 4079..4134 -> 0.38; 29.7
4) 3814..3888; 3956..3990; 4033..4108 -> 0.24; 32.7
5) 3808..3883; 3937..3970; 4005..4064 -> 0.37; 33.6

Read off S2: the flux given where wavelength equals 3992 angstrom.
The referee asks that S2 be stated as 39.36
